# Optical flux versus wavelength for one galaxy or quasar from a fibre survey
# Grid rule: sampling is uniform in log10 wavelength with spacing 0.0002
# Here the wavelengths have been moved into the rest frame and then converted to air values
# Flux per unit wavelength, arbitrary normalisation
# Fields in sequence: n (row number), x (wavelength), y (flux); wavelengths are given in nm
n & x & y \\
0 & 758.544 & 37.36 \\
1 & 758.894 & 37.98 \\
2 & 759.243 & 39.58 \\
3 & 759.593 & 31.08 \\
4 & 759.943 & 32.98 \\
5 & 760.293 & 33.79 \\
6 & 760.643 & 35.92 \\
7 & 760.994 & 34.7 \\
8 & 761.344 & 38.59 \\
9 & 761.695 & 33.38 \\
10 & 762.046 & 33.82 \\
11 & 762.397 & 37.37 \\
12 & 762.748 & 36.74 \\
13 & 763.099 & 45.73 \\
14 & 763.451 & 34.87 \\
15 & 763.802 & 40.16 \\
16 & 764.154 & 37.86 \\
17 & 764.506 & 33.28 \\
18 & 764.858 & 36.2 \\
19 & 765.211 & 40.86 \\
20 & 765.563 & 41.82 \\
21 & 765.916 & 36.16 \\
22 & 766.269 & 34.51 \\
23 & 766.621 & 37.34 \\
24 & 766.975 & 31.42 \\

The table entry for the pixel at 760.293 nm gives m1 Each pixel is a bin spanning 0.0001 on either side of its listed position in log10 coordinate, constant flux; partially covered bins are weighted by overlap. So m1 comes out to 33.79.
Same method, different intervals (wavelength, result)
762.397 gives 37.37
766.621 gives 37.34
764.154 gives 37.86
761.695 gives 33.38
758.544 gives 37.36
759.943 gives 32.98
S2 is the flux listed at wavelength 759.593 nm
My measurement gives 31.08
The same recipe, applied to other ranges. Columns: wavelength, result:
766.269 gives 34.51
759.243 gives 39.58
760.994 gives 34.7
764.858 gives 36.2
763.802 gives 40.16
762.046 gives 33.82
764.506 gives 33.28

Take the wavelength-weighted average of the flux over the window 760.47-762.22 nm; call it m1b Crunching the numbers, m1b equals 35.3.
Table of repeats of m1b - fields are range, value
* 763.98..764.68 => 35.6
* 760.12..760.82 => 34.8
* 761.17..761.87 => 36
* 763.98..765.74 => 38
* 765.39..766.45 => 37.5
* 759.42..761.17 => 33.7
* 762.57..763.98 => 39.4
